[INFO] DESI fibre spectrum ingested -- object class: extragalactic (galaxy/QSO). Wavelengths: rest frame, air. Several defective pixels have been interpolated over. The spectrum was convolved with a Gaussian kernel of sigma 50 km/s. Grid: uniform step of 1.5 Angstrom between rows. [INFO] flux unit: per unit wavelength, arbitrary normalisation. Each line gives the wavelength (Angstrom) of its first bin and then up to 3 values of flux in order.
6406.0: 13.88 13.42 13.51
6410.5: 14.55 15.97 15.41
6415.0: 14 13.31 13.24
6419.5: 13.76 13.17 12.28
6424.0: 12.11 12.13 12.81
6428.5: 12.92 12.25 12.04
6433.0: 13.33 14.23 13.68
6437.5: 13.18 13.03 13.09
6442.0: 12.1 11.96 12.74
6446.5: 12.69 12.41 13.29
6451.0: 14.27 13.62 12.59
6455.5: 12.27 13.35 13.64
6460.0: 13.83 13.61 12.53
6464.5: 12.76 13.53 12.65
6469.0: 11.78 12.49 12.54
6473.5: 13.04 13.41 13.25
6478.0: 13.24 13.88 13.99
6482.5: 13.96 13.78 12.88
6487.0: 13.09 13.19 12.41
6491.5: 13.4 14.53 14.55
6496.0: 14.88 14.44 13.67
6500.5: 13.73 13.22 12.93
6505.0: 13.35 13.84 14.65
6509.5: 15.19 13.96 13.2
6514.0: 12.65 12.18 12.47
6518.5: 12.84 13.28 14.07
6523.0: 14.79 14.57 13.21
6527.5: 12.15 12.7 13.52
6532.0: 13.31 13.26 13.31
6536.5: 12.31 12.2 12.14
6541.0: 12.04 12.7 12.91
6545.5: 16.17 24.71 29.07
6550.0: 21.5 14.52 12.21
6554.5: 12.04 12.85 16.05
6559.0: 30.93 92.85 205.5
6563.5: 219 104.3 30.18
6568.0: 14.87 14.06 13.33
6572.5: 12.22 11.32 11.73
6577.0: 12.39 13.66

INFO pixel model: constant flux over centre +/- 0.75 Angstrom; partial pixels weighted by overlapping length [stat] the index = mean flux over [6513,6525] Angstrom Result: 13.3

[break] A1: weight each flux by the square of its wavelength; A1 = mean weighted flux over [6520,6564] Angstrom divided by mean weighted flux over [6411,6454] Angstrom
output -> 2.38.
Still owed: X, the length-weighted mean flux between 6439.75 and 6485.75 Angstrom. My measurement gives 13.1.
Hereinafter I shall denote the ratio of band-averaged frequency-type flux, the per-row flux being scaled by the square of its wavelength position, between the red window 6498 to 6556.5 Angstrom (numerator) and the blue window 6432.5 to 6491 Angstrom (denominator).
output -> 1.1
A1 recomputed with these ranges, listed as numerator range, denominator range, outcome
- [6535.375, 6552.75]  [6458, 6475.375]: 1.28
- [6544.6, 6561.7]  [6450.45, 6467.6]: 2.36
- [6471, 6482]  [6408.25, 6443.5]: 1.02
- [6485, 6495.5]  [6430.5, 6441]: 1.04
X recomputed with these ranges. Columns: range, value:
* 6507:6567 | 29.2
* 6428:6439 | 13.1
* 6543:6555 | 17.9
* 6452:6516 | 13.4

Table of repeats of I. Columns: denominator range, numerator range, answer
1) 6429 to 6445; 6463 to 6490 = 1.03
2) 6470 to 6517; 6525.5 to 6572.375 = 2.54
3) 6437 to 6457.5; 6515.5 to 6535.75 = 1.06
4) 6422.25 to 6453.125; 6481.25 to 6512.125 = 1.09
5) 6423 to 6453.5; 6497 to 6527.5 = 1.08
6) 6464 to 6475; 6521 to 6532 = 1.08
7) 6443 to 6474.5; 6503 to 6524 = 1.06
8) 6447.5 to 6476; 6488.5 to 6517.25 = 1.06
